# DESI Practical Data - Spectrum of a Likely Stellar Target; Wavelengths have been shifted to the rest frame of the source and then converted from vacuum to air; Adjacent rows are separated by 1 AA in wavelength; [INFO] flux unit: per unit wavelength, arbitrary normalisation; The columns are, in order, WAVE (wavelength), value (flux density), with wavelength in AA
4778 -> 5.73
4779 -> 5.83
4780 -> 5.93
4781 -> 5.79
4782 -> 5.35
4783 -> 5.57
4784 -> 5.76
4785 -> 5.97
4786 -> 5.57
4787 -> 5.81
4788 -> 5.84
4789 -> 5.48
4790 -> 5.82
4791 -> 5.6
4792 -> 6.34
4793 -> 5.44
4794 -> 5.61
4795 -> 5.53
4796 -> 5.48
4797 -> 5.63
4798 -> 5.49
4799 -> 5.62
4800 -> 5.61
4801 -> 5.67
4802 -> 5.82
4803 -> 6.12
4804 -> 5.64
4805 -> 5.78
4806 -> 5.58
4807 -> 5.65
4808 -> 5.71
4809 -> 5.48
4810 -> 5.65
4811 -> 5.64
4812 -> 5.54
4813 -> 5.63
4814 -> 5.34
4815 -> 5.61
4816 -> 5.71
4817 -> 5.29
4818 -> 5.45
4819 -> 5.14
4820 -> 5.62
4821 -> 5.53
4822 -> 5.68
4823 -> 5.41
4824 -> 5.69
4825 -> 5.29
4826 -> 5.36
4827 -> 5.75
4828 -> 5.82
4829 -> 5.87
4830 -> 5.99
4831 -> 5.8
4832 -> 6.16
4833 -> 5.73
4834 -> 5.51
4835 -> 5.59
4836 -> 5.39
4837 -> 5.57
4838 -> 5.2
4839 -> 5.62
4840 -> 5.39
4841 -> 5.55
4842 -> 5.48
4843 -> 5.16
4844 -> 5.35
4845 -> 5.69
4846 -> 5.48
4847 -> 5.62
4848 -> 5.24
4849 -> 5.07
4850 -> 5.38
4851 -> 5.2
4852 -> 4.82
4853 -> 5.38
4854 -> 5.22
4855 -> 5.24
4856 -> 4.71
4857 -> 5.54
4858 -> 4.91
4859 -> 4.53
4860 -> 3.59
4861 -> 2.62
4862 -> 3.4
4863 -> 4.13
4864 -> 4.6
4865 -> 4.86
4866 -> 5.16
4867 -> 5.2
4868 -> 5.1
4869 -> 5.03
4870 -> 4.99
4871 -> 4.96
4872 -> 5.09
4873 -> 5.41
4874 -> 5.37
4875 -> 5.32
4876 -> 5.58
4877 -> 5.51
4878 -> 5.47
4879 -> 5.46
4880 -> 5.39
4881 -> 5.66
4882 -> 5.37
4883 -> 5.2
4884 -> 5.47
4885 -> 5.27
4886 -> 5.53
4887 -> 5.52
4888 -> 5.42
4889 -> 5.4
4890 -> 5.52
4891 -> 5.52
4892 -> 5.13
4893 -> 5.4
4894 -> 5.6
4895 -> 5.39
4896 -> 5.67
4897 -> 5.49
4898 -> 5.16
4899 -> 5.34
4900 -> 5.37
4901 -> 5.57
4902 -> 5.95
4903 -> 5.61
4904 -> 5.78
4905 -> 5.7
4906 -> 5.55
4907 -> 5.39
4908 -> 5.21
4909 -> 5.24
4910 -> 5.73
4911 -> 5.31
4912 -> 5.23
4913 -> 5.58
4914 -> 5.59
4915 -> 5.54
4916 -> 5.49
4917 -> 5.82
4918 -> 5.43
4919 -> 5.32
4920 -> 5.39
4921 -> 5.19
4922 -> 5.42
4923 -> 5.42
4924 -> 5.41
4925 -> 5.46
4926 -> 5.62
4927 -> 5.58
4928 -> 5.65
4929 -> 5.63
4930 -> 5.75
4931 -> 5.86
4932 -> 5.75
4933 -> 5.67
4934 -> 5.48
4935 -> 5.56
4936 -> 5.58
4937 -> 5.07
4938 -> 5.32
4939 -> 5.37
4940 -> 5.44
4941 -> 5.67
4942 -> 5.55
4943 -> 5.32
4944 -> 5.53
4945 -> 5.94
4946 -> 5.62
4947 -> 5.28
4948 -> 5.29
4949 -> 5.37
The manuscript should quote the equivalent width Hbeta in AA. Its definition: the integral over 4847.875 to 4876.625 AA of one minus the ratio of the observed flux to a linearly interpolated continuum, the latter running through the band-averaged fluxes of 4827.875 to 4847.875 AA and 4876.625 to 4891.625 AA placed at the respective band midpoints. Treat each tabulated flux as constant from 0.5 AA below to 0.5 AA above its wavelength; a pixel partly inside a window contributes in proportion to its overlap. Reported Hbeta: 3.3 AA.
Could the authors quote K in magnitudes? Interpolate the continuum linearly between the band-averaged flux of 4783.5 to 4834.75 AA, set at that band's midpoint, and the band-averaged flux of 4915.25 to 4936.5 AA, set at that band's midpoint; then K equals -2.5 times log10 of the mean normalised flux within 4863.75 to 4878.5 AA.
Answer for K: 0.08 mag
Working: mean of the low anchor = 5.65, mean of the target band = 5.19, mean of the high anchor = 5.55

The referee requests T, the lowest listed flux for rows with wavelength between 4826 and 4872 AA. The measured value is 2.62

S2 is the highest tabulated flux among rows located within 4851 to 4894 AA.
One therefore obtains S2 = 5.66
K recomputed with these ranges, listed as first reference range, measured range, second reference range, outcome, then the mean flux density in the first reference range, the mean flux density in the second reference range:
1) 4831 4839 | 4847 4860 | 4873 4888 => 0.097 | 5.61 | 5.44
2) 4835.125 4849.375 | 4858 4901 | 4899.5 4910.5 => 0.077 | 5.42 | 5.55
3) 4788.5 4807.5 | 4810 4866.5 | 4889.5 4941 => 0.068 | 5.68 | 5.5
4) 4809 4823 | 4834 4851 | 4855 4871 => -0.088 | 5.52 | 4.59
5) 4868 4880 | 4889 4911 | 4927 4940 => -0.016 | 5.29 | 5.55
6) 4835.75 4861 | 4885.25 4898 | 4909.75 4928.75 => -0.019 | 5.16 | 5.48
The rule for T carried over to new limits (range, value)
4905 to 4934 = 5.19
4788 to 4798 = 5.44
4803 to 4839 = 5.14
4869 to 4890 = 4.96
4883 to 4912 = 5.13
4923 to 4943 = 5.07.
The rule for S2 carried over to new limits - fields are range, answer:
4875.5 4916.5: 5.95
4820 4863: 6.16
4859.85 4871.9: 5.2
